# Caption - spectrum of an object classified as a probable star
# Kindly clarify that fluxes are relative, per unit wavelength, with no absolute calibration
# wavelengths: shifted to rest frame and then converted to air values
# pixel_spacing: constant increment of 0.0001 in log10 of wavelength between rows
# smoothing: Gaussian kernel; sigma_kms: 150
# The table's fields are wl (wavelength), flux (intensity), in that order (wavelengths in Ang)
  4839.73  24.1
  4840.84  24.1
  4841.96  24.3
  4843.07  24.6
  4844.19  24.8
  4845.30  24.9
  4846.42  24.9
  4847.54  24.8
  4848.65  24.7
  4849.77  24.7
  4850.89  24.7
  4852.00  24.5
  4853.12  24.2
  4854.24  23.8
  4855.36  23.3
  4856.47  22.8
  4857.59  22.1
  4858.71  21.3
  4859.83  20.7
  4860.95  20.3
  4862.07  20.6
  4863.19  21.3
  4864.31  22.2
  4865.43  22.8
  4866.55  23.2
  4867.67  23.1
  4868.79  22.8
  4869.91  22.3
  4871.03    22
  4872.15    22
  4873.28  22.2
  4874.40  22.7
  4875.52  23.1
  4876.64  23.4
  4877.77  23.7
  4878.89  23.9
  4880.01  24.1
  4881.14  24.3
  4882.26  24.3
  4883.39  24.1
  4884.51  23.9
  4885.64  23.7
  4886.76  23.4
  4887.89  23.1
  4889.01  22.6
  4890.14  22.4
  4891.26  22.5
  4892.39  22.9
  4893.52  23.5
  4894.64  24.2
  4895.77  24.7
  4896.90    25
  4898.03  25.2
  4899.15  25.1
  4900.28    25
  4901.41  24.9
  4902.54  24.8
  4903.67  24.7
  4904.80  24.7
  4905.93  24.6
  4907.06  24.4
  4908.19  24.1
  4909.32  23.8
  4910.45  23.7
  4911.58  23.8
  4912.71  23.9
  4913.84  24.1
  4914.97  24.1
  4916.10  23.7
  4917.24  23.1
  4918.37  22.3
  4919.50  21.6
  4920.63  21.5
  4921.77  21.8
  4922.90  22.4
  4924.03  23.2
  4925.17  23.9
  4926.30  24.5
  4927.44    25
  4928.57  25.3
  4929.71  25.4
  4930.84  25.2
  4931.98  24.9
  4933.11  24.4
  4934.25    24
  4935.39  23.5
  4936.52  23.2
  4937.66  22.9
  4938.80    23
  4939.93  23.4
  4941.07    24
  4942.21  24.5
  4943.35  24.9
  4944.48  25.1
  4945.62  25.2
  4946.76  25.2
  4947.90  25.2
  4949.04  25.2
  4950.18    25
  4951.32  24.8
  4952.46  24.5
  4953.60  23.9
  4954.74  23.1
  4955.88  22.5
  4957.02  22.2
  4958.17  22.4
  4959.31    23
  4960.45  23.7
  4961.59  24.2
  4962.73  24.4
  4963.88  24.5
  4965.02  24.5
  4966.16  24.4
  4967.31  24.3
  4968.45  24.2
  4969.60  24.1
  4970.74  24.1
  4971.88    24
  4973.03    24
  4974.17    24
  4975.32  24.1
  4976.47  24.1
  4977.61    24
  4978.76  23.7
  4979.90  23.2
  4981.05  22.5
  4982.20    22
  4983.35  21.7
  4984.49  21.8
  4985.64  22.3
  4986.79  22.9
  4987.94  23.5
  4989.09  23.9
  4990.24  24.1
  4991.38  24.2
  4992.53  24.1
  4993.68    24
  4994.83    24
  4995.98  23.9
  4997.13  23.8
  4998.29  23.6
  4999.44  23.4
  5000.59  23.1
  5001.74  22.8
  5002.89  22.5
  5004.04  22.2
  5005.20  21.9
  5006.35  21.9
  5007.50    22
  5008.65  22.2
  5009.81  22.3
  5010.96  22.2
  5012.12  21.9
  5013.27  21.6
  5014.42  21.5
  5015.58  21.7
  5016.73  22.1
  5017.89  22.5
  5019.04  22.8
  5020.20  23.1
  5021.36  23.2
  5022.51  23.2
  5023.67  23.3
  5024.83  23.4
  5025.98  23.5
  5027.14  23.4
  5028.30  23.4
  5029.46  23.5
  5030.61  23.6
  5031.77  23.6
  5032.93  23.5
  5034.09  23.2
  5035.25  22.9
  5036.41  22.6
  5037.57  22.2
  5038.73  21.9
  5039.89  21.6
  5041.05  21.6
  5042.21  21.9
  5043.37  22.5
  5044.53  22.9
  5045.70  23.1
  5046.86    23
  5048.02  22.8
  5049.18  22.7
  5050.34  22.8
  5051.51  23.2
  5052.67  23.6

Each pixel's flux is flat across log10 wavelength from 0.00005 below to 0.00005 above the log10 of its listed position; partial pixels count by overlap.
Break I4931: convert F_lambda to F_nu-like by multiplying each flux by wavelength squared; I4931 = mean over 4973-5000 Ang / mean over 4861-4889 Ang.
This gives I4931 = 1.07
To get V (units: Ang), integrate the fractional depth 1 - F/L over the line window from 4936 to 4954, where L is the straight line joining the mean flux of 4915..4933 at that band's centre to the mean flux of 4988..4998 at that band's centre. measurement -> -0.50 Ang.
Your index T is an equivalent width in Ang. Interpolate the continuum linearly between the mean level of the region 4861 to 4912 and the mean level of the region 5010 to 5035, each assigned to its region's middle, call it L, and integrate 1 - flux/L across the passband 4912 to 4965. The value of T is -1.4 Ang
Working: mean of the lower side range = 23.5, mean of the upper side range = 22.9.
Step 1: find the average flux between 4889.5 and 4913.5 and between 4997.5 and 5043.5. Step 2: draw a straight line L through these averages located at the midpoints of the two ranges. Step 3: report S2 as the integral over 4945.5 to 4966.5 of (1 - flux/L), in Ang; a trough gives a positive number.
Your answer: -0.5 Ang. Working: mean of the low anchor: 24.2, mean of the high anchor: 22.6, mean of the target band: 24.1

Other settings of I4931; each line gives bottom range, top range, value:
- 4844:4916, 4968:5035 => 1.03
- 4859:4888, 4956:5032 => 1.07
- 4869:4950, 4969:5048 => 1.00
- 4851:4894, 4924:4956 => 1.09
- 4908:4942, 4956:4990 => 1.01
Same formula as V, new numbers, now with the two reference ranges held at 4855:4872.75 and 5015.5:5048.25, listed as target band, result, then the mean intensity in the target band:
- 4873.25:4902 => -2.13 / 23.8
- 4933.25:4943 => -0.54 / 23.6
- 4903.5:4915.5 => -1.02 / 24.2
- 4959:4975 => -1.13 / 24.1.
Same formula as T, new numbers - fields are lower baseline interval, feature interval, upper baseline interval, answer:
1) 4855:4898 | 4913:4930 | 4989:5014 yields -0.4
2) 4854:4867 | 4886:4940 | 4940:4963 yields -1.4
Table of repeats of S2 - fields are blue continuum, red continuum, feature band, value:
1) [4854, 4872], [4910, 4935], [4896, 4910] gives -0.90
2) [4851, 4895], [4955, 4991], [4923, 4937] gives -0.64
